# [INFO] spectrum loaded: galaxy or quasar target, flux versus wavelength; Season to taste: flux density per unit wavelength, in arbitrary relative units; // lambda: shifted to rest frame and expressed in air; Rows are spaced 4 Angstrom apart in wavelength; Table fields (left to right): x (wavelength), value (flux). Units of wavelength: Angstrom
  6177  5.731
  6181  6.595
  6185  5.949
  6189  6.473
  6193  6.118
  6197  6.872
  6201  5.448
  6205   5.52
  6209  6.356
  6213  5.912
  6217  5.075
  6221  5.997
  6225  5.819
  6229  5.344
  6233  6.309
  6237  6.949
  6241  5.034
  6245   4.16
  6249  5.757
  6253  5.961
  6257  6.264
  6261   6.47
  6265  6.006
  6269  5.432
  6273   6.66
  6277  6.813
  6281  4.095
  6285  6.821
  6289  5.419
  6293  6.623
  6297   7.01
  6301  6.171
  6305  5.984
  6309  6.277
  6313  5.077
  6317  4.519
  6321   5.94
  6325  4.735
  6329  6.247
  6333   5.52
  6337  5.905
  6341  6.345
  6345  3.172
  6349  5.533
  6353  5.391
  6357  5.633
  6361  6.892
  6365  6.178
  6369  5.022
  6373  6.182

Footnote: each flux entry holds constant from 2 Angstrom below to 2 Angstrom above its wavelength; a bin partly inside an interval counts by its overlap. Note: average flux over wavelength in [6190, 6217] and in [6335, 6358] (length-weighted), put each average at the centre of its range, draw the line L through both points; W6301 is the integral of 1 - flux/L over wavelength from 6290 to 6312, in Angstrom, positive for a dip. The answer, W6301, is -3.1 Angstrom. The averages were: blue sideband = 5.98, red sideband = 5.32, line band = 6.31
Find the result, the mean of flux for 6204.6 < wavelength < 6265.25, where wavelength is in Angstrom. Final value 5.81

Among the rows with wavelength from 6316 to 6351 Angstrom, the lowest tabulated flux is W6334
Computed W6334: 3.172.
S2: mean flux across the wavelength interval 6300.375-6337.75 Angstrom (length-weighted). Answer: 5.61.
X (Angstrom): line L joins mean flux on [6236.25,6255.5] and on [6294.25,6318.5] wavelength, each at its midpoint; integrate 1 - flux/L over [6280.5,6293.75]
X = -0.2 Angstrom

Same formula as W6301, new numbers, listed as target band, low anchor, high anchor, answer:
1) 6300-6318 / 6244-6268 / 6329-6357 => -0.21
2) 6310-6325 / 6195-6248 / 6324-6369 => 1.16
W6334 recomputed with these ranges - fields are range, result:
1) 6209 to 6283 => 4.095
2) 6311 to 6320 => 4.519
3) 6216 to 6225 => 5.075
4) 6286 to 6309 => 5.419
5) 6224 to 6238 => 5.344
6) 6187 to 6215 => 5.448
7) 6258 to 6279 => 5.432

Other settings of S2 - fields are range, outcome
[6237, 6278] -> 5.89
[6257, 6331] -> 5.92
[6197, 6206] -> 5.79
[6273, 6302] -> 6.17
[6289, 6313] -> 6.22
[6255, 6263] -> 6.37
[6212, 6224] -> 5.65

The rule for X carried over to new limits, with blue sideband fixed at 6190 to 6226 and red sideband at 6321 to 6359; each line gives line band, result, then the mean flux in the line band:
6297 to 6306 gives -1.2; 6.3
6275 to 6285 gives -0.1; 5.73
